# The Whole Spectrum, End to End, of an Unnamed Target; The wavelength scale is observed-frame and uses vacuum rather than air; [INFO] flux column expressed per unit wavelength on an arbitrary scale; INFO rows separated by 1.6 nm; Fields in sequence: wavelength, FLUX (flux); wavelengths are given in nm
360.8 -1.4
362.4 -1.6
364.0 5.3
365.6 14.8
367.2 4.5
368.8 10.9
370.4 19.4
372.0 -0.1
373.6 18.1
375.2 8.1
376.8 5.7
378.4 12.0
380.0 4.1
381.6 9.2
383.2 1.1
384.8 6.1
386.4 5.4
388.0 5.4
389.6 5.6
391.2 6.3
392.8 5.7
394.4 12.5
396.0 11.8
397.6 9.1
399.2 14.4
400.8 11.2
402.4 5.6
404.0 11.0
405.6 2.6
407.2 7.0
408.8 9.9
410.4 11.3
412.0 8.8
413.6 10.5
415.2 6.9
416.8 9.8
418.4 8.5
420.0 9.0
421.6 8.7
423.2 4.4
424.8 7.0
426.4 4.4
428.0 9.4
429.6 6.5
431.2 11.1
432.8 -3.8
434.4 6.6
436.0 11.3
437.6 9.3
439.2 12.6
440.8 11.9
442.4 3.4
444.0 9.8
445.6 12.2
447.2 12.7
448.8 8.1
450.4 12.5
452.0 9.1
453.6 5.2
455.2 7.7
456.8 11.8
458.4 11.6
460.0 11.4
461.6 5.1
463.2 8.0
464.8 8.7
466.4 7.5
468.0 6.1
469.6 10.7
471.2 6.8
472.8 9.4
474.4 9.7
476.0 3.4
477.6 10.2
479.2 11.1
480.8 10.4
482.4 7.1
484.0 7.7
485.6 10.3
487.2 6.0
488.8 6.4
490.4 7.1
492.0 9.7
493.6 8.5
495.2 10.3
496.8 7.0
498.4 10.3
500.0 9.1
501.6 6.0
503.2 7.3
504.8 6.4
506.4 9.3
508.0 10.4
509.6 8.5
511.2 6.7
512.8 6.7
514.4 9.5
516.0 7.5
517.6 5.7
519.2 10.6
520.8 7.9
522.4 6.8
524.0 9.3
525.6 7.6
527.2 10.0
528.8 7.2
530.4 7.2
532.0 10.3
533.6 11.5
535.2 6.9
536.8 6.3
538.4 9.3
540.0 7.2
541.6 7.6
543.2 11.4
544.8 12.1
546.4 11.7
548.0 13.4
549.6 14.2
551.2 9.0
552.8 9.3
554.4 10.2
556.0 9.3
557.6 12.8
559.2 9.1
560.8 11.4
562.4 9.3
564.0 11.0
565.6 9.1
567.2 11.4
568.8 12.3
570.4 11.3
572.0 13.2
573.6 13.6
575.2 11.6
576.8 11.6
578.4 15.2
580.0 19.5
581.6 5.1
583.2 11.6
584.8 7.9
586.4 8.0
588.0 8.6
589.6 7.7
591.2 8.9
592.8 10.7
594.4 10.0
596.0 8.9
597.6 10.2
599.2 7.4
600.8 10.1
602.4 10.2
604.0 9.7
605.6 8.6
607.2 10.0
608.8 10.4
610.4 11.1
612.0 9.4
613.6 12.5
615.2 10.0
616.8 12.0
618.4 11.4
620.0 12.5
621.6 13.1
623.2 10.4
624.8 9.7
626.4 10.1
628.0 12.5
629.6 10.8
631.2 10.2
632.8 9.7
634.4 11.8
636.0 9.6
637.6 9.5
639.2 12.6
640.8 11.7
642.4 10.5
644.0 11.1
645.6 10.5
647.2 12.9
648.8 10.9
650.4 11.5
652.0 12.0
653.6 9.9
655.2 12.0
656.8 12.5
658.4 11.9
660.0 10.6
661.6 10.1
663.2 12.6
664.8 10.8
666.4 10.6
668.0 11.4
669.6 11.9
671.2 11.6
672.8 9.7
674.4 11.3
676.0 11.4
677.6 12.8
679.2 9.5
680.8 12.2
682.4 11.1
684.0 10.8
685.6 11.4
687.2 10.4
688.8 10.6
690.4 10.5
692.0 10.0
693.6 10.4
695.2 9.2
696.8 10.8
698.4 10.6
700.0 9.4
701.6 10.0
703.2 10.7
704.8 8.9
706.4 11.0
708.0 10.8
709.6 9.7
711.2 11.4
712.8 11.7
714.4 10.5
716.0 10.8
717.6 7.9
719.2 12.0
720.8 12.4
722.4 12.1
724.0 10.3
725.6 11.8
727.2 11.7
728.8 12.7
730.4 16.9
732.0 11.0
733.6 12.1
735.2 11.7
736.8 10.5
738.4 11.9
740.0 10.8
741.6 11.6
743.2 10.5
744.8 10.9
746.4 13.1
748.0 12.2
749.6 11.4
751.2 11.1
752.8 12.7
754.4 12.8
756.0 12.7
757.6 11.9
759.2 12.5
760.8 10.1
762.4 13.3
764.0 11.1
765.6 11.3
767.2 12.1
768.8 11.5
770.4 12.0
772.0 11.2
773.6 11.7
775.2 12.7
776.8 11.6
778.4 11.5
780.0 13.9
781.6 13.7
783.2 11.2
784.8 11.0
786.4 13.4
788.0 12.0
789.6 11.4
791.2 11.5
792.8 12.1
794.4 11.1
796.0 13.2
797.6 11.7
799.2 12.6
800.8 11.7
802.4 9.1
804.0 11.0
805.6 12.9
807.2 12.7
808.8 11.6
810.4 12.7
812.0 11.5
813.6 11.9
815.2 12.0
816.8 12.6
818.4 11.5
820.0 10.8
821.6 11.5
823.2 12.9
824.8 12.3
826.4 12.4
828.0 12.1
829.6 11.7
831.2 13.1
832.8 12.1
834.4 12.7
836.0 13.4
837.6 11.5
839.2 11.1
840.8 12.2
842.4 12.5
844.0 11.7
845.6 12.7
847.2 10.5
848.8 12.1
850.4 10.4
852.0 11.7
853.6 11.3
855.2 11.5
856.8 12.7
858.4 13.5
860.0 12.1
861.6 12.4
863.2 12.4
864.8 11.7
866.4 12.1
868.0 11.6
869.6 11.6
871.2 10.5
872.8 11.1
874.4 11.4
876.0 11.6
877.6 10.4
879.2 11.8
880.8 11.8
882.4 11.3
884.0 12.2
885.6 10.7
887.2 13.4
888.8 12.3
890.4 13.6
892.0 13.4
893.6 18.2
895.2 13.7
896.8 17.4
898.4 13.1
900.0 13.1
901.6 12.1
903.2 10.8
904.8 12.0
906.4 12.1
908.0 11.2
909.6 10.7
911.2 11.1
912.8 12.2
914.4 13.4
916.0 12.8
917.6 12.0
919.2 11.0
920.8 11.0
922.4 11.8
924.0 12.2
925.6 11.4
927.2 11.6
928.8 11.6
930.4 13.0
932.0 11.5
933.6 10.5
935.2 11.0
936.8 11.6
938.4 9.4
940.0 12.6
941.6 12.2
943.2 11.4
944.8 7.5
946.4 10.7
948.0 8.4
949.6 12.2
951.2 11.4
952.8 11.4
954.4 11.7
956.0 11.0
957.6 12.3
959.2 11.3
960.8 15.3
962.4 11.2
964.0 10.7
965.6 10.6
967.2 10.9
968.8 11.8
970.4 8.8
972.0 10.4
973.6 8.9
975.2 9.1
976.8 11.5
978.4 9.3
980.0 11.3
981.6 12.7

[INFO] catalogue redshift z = 0.362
